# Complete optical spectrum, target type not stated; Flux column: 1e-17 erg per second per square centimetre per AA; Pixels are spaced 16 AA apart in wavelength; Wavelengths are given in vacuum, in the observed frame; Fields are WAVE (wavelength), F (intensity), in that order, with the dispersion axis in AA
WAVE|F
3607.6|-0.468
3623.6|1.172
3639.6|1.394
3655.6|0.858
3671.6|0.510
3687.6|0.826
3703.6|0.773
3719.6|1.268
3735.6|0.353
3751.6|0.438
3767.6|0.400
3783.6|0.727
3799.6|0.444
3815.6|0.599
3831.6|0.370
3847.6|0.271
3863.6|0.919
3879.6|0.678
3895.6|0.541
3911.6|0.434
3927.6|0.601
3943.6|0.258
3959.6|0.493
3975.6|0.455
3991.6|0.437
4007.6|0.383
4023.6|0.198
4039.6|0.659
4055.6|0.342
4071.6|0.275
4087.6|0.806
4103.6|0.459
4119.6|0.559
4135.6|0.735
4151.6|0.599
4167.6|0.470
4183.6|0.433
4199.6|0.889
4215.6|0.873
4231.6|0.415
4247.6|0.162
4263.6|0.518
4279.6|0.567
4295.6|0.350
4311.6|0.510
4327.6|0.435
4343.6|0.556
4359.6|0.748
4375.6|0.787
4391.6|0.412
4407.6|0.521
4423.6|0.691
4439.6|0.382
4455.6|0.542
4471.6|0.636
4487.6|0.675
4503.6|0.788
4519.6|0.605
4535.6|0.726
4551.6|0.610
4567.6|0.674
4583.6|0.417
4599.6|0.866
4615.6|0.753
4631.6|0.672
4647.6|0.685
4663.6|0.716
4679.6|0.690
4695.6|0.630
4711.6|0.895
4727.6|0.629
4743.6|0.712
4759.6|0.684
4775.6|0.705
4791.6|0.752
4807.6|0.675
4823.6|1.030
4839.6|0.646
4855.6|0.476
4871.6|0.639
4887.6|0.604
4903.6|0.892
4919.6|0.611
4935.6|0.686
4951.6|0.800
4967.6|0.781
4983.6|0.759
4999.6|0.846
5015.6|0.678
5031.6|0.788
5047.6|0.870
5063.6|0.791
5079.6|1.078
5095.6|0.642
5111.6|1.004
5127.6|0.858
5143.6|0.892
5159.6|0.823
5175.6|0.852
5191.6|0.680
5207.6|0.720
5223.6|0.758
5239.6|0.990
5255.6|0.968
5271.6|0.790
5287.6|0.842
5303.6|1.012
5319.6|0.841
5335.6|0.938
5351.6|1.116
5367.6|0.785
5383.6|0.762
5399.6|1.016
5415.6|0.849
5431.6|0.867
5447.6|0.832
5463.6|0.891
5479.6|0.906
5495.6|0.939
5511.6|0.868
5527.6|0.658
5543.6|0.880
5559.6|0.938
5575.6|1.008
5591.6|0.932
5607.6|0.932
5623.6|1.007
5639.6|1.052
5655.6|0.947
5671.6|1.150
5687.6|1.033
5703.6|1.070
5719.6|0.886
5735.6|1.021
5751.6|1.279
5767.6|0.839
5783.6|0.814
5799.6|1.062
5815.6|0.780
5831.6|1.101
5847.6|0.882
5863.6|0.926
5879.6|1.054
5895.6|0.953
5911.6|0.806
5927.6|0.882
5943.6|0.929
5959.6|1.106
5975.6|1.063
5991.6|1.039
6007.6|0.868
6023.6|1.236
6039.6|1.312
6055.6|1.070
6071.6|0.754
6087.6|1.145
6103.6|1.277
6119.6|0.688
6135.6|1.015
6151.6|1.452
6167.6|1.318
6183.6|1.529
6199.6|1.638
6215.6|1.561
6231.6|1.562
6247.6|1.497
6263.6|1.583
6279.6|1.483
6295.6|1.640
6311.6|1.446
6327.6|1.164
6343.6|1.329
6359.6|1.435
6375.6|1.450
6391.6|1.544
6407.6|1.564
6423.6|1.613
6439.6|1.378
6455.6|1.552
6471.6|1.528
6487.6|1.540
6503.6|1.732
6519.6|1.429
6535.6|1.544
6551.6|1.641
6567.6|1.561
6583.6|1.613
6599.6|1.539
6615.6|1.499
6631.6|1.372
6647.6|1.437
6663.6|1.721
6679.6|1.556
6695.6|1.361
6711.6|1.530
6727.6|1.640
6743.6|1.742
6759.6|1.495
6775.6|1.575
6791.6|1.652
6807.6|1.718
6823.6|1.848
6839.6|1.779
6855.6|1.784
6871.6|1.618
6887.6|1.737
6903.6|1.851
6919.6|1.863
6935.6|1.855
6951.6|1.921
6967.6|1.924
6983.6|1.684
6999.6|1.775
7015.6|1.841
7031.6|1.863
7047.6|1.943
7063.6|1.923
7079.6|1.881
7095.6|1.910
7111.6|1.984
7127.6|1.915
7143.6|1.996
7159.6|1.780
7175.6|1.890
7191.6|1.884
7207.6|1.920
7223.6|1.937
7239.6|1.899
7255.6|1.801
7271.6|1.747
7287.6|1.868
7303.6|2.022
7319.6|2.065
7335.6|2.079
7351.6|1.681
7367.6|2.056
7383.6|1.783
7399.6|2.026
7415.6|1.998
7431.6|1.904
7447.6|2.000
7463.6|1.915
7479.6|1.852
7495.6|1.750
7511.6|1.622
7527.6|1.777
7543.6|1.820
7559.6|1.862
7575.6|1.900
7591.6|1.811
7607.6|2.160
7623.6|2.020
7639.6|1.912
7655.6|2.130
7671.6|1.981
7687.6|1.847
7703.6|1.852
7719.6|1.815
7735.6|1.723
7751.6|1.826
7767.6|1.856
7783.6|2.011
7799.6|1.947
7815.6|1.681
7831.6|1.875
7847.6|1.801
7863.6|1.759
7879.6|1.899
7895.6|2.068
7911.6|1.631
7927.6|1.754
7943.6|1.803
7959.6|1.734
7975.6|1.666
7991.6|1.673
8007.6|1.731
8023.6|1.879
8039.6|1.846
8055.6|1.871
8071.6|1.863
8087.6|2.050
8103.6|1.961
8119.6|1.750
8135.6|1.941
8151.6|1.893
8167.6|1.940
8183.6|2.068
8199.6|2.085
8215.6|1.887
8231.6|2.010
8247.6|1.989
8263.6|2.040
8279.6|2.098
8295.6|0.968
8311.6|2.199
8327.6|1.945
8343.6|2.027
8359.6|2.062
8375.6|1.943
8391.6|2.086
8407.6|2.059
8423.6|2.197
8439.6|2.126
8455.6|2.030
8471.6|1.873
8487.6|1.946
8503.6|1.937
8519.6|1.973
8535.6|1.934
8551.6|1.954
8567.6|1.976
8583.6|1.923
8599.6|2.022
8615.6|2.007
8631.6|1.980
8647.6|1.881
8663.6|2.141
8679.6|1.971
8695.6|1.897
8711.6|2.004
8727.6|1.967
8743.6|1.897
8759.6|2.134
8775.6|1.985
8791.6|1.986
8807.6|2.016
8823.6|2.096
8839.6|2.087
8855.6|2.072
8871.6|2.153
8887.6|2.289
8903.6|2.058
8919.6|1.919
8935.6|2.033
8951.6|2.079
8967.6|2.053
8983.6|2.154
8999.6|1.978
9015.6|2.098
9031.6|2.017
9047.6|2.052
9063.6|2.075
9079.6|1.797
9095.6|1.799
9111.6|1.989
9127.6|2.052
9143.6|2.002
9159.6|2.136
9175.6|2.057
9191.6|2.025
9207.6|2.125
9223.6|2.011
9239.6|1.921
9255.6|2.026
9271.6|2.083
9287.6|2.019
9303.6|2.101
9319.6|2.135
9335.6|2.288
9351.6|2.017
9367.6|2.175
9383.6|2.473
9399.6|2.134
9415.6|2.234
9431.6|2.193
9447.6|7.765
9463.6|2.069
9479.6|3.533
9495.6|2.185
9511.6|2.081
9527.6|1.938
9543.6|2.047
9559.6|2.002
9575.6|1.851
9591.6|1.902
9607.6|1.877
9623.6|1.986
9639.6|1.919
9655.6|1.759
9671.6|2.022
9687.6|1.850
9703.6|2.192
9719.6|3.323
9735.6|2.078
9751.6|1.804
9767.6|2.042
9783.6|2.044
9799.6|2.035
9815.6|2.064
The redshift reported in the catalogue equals 0.54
